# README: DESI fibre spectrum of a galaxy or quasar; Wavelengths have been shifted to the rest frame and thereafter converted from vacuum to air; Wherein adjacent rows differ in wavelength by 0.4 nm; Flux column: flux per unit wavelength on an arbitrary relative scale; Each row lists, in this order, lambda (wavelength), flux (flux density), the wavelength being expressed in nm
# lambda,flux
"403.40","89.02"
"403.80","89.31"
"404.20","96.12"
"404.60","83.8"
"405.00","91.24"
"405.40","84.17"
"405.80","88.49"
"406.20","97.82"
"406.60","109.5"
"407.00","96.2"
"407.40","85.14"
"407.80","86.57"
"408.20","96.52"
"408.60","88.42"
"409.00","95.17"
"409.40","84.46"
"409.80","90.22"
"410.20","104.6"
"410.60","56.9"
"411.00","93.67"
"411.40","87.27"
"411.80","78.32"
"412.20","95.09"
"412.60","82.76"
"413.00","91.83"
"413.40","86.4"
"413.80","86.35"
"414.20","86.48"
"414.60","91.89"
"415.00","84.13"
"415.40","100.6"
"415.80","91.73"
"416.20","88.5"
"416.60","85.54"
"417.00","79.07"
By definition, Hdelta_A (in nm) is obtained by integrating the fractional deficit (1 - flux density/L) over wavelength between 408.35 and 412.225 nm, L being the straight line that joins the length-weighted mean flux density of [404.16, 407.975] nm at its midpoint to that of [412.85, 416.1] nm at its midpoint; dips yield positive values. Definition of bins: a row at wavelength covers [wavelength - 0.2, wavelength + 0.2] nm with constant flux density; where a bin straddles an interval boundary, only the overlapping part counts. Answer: 0.155 nm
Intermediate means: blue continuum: 91.8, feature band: 87.2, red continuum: 89.9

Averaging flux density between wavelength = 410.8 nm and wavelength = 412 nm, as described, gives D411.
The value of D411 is 86.4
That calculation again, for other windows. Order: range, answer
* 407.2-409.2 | 90.4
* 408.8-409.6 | 89.8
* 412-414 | 88.5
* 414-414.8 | 89.2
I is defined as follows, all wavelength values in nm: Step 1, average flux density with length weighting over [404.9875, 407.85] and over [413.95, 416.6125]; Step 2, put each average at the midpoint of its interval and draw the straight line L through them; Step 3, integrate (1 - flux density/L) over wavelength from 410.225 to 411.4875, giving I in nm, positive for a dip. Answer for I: 0.13 nm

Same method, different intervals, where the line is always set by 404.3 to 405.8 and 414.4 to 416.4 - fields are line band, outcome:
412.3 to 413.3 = 0.03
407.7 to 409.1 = -0.05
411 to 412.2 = 0.04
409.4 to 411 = 0.07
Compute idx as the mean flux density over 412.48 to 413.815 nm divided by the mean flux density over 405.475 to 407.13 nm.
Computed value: 0.9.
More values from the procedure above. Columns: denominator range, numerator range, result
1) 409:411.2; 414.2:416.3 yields 1.05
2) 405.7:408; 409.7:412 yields 0.90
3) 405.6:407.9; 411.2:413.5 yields 0.92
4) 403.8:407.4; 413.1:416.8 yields 0.96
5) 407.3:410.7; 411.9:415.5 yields 1.00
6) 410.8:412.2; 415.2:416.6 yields 1.05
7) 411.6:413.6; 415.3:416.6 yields 1.06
